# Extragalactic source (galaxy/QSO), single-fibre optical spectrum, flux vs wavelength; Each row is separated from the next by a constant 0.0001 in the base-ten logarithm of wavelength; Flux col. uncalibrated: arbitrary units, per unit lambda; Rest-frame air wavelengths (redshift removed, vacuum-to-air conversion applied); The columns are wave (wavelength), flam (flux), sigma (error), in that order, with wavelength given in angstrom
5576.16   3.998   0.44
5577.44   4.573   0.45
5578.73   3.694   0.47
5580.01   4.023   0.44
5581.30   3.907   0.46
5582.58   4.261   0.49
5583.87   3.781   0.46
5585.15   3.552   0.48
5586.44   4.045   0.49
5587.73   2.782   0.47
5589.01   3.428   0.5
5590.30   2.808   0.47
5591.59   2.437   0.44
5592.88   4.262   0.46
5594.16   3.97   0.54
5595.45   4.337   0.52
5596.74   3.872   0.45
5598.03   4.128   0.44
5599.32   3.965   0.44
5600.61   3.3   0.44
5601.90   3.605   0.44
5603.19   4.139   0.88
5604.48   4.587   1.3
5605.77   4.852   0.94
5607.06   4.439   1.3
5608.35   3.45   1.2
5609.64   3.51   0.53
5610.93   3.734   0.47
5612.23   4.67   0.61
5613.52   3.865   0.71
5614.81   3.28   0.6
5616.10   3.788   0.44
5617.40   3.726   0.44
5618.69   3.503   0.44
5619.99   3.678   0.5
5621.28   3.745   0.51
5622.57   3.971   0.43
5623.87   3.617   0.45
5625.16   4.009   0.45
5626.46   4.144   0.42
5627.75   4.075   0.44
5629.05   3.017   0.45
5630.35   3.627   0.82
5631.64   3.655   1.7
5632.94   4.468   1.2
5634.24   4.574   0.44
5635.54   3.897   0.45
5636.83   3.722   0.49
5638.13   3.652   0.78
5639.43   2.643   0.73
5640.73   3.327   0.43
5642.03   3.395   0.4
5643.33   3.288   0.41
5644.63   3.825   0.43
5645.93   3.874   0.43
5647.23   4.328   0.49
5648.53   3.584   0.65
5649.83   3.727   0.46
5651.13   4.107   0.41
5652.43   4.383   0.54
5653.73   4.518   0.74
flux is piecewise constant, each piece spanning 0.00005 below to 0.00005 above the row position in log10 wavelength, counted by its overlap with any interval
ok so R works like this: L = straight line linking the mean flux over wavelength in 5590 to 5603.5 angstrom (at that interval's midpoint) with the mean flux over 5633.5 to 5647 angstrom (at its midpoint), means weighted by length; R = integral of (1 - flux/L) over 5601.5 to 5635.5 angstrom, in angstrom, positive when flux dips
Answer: -2.12 angstrom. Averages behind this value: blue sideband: 3.72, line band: 3.91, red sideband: 3.65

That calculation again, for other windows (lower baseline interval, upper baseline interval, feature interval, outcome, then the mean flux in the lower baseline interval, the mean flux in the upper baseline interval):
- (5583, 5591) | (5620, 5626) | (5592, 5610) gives -2.2 angstrom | 3.41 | 3.83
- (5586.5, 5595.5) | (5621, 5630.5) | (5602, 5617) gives -1.7 angstrom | 3.41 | 3.78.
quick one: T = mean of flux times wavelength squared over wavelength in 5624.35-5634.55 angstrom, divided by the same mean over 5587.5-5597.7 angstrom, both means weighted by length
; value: 1.1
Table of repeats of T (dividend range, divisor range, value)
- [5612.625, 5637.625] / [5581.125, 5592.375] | 1.13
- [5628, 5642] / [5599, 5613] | 0.92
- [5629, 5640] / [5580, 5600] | 1.02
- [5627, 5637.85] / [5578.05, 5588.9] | 1.05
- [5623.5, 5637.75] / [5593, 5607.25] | 0.96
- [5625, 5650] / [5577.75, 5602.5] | 1.03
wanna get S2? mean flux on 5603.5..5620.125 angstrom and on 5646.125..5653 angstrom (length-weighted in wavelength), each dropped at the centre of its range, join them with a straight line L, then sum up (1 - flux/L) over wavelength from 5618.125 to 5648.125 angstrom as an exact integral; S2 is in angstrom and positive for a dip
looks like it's 1.8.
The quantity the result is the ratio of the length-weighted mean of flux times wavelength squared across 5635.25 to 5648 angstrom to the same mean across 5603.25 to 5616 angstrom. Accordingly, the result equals 0.9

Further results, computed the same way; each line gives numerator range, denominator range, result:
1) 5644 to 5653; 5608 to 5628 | 1.06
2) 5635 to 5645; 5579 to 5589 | 0.94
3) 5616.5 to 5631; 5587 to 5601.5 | 1.06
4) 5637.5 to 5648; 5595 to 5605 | 0.90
